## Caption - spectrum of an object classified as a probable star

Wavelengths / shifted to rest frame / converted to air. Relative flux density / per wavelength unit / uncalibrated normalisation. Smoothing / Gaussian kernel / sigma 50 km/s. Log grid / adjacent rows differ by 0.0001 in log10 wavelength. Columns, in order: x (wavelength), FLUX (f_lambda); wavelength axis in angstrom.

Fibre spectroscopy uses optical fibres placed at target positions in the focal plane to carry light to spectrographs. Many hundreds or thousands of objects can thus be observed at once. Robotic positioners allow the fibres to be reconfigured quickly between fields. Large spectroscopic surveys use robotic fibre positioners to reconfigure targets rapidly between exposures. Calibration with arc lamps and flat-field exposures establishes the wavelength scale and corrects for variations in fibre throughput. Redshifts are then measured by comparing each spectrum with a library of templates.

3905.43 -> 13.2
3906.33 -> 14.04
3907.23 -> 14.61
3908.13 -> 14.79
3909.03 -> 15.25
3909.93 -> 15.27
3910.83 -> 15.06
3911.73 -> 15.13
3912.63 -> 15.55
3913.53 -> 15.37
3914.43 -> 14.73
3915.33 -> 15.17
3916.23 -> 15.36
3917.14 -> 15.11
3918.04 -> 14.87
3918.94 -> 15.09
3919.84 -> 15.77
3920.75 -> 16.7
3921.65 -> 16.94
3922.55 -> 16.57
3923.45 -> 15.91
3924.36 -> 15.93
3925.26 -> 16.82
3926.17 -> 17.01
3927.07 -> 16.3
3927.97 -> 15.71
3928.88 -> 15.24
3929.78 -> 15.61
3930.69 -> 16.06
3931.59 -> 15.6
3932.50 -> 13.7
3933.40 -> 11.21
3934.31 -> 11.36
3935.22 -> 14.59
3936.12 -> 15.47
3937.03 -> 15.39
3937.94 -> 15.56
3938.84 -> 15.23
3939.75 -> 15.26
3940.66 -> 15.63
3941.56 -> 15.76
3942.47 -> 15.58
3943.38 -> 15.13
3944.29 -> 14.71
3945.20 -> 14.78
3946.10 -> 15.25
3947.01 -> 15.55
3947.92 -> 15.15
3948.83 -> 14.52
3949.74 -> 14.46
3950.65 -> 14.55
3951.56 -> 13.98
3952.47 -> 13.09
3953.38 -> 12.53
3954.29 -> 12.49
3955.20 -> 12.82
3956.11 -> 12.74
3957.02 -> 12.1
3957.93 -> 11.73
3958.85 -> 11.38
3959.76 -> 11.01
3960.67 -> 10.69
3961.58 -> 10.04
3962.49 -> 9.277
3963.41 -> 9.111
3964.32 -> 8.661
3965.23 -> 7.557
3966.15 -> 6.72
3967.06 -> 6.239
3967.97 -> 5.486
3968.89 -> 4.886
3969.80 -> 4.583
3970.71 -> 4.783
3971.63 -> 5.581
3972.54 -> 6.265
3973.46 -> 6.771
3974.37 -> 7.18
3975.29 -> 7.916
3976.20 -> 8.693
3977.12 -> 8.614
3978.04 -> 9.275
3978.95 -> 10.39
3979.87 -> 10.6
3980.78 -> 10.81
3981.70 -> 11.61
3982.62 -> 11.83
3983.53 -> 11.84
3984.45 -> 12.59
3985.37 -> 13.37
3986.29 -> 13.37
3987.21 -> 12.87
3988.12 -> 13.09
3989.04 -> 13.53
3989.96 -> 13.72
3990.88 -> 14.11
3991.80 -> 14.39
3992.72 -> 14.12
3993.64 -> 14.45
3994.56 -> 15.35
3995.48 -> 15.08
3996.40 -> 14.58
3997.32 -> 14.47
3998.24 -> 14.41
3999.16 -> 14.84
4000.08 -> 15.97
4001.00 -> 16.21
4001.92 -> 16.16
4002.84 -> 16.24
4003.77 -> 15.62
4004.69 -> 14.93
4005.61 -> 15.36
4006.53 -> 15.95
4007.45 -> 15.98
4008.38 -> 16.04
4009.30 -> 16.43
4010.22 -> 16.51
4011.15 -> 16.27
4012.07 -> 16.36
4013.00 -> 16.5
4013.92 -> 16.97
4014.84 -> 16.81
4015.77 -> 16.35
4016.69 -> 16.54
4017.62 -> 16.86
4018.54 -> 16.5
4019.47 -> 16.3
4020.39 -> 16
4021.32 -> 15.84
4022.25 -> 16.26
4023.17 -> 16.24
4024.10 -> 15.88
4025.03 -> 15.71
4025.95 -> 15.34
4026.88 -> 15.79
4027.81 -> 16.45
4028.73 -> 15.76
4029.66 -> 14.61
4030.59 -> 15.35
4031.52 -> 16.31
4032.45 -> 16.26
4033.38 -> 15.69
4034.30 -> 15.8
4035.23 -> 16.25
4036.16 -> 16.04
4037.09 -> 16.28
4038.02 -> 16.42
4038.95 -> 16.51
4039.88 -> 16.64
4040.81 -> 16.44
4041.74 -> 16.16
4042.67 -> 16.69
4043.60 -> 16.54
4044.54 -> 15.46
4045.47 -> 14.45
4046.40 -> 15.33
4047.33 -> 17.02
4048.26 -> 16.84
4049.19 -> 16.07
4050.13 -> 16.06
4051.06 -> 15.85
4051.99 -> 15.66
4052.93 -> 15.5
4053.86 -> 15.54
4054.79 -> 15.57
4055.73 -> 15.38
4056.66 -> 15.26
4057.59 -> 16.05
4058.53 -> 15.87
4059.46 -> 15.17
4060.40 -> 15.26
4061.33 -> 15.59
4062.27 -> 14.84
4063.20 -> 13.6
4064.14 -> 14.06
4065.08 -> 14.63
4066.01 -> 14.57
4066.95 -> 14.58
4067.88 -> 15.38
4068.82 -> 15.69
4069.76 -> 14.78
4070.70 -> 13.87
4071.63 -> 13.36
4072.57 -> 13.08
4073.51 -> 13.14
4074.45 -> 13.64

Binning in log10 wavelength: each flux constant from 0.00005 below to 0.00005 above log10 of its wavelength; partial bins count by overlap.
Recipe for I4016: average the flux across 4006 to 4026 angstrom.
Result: 16.3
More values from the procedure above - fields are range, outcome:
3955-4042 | 13.3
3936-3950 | 15.2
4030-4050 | 16.1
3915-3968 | 13.8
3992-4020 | 15.8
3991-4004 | 15.1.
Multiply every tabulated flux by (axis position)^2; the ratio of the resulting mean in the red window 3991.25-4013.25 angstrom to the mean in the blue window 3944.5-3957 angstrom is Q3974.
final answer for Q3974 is 1.14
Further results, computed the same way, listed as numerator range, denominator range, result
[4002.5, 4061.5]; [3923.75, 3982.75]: 1.39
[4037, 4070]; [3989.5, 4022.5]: 1.02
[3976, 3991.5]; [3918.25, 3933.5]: 0.78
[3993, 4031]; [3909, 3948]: 1.08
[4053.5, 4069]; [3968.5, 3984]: 1.89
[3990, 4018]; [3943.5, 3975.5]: 1.53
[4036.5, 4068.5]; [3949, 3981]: 1.71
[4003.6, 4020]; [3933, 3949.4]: 1.14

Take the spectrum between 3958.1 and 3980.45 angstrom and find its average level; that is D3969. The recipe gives 8.05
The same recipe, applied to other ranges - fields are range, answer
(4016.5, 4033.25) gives 16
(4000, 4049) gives 16.1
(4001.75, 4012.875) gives 16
